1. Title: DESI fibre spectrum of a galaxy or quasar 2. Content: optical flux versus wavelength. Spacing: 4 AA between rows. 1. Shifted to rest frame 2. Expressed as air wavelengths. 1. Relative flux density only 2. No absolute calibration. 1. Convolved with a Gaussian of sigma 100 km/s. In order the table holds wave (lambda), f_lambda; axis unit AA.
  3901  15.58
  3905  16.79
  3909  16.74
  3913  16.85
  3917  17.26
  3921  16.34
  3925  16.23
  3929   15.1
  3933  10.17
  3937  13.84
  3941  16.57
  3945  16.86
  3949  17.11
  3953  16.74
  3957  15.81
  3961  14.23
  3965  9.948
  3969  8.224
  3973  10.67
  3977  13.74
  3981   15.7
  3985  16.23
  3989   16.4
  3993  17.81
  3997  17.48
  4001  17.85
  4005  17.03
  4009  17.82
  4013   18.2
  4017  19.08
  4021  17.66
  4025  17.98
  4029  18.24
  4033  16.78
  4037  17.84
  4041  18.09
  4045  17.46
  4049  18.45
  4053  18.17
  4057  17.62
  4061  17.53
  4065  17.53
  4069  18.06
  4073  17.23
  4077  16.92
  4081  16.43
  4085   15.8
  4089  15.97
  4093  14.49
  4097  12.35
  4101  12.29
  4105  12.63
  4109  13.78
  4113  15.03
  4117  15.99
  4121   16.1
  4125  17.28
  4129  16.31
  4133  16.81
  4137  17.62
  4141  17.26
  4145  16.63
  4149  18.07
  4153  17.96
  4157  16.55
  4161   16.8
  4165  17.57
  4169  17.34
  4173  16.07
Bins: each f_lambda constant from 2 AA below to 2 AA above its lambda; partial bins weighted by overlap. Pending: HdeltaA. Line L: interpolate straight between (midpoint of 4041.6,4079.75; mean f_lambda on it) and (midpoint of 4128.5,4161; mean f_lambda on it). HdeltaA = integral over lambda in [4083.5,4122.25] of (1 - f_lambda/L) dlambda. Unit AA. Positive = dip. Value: 6.7 AA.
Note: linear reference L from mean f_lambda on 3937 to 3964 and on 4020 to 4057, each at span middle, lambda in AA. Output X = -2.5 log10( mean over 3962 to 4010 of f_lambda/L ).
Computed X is 0.13 mag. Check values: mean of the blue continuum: 15.8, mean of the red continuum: 17.8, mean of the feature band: 14.8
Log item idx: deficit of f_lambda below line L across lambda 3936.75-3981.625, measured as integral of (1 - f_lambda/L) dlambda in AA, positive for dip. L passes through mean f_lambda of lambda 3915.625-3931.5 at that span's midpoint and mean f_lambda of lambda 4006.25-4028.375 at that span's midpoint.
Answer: 7.2 AA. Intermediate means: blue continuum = 16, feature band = 14.1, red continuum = 18.1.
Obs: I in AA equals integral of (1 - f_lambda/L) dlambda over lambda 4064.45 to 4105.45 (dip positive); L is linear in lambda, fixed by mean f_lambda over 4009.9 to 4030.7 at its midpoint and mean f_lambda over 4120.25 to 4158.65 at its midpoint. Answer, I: 5.0 AA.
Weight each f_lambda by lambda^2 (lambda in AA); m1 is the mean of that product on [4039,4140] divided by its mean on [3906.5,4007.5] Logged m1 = 1.14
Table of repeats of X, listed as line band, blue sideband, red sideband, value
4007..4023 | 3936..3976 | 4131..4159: -0.208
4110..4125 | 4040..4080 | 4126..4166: 0.101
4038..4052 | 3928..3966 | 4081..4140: -0.194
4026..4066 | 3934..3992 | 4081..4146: -0.187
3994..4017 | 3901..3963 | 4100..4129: -0.156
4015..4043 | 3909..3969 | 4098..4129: -0.203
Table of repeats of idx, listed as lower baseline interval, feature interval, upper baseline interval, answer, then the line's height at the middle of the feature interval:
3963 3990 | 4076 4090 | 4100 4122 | -2.25 AA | 14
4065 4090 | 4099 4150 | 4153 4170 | 3.69 AA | 17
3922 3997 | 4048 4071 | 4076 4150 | -3.91 AA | 15.3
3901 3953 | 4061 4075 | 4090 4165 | -1.56 AA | 15.8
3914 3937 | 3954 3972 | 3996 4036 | 4.34 AA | 16.2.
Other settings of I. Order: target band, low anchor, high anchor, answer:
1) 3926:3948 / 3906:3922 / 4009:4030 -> 3.1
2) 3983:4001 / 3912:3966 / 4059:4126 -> -2.0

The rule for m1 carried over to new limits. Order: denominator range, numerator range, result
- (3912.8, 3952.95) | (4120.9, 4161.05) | 1.21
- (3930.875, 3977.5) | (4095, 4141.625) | 1.21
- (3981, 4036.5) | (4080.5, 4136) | 0.91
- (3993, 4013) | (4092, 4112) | 0.78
